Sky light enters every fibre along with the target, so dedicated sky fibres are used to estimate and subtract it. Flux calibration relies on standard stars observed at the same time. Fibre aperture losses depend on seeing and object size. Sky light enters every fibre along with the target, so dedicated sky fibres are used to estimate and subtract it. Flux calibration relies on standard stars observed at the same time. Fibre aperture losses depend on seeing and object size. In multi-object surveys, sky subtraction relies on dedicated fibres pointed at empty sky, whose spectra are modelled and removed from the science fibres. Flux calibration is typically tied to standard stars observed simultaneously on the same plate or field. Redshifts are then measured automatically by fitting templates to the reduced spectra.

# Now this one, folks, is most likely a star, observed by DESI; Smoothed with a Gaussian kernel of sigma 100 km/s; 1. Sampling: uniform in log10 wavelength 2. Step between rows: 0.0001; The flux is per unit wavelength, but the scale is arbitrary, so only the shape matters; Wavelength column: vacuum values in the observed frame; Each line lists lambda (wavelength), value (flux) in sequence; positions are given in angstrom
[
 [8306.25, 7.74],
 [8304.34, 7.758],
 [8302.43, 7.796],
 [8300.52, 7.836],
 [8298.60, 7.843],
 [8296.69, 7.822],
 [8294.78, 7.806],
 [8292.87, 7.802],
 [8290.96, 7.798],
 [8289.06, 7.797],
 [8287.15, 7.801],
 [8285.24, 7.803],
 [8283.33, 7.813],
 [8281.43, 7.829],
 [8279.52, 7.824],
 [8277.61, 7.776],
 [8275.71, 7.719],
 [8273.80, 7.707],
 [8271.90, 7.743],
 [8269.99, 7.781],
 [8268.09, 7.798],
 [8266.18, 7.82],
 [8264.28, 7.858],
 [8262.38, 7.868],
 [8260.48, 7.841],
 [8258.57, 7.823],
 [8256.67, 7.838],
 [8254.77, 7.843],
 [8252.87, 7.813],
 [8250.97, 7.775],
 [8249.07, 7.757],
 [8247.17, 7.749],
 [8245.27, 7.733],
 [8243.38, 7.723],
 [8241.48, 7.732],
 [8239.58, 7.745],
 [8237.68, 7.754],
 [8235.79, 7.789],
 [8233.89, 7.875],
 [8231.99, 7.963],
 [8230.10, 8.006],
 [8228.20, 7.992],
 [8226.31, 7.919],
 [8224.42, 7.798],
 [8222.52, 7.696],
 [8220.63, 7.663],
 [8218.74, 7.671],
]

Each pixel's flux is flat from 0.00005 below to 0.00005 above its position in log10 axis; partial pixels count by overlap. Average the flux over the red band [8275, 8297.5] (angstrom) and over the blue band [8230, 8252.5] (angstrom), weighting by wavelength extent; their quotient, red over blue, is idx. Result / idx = 1.00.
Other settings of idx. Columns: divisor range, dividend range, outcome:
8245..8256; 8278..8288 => 1.00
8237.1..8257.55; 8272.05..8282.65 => 1.00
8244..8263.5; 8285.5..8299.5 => 1.00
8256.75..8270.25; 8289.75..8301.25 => 1.00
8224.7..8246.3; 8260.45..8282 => 0.99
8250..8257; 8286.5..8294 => 1.00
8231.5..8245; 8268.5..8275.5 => 0.99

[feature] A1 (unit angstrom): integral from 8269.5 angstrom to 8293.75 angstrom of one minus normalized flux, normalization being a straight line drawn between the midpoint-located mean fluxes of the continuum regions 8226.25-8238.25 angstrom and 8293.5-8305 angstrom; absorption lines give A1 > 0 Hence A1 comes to 0.2 angstrom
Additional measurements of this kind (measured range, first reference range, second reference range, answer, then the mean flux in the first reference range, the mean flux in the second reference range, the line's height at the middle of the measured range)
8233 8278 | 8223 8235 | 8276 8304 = 0.46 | 7.91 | 7.81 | 7.87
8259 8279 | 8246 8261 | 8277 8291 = 0.03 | 7.8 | 7.81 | 7.8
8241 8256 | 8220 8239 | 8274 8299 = 0.12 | 7.85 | 7.8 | 7.83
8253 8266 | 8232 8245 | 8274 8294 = -0.09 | 7.78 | 7.79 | 7.79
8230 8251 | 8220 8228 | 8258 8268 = 0.06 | 7.8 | 7.83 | 7.81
